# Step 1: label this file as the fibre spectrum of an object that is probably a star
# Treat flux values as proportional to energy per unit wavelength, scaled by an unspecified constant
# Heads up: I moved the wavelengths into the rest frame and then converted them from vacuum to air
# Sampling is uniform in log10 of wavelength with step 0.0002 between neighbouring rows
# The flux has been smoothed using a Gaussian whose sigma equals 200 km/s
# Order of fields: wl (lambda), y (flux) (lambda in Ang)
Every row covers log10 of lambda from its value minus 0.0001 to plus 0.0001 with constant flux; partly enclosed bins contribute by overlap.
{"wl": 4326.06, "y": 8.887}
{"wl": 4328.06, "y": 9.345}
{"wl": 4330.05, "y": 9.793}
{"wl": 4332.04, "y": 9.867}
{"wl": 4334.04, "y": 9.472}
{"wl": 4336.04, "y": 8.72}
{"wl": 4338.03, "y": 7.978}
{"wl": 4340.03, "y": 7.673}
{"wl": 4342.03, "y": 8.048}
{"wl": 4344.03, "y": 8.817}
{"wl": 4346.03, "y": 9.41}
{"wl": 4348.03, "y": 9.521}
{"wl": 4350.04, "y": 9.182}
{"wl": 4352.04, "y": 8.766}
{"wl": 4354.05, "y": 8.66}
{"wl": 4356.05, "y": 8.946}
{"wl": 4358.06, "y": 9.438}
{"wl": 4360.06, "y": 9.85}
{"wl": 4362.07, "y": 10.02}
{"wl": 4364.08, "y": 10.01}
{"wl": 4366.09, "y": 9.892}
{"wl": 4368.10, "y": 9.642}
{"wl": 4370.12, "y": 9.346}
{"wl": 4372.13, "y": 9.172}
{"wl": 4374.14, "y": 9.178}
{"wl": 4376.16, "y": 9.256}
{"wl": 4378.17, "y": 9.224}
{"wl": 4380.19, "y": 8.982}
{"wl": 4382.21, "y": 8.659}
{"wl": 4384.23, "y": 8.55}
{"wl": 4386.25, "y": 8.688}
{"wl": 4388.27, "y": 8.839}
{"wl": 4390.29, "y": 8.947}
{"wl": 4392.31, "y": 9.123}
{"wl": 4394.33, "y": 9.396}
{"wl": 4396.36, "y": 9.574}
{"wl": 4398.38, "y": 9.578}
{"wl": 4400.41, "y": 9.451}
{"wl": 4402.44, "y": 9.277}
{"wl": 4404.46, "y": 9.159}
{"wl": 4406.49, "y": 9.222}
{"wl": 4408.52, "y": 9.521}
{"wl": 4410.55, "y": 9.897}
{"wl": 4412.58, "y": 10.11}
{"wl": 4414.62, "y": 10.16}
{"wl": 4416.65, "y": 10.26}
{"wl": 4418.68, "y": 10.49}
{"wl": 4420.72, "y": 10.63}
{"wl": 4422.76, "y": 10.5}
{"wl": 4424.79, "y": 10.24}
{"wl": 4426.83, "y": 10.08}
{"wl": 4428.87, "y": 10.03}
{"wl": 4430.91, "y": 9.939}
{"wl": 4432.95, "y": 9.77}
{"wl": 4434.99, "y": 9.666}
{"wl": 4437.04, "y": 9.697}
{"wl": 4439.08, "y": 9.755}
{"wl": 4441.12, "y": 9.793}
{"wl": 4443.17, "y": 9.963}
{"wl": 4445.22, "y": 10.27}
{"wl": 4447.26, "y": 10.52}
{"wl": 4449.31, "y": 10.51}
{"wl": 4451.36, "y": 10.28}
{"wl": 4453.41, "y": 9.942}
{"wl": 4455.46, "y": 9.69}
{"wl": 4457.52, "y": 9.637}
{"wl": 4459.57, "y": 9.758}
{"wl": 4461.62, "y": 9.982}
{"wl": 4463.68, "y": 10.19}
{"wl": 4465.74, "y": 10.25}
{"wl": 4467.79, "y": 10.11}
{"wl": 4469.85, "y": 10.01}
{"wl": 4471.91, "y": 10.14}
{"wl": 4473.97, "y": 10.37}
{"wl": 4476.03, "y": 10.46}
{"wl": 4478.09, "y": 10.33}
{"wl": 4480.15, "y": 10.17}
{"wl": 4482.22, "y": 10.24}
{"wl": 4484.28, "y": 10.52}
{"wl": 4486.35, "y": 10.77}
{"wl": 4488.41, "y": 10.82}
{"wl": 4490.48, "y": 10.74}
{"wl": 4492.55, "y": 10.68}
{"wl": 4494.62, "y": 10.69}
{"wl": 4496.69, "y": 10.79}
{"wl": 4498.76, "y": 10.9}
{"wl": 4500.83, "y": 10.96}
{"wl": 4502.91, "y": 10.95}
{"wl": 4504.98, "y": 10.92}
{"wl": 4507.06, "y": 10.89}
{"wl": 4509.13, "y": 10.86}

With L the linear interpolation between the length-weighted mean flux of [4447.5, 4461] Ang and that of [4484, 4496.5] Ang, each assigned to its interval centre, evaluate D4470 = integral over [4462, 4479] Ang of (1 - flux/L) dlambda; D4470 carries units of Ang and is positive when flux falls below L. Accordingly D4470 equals 0.2 Ang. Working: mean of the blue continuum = 10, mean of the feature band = 10.2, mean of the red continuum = 10.7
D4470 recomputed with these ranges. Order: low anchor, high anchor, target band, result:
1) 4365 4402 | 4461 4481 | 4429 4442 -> 0.0 Ang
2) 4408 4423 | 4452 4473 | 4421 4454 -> 0.1 Ang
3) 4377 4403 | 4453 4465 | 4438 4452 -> -0.6 Ang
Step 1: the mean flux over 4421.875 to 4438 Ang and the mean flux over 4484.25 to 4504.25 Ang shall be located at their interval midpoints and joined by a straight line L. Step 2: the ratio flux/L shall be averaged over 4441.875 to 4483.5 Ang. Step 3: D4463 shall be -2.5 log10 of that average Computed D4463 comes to 0.027 mag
